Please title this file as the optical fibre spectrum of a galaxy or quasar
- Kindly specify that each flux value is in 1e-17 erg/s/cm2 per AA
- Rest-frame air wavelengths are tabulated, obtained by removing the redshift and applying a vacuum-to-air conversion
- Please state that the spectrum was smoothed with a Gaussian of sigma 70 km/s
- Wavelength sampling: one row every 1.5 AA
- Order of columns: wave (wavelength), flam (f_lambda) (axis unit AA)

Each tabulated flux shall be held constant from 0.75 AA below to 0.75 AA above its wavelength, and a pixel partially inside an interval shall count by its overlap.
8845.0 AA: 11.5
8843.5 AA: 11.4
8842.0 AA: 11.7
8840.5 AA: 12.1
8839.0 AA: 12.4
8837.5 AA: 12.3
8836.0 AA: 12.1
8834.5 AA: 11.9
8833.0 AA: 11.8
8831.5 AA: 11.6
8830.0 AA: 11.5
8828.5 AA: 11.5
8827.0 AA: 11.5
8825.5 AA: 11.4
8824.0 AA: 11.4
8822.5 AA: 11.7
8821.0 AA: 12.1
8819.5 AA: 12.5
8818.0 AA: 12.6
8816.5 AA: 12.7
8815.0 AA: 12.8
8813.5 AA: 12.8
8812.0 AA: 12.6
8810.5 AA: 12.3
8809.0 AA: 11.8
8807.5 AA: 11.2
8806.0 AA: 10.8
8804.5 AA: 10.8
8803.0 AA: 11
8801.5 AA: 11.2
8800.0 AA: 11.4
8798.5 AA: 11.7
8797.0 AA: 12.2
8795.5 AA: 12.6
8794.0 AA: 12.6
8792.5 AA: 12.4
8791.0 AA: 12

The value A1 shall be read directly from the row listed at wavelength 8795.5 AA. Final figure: 12.6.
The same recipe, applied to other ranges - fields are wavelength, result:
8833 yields 11.8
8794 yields 12.6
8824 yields 11.4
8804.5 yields 10.8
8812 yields 12.6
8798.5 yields 11.7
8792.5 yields 12.4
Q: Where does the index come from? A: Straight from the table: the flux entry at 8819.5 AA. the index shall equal 12.5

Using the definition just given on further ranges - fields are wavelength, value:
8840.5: 12.1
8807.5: 11.2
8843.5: 11.4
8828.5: 11.5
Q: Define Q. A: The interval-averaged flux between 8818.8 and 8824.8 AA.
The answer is 11.9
